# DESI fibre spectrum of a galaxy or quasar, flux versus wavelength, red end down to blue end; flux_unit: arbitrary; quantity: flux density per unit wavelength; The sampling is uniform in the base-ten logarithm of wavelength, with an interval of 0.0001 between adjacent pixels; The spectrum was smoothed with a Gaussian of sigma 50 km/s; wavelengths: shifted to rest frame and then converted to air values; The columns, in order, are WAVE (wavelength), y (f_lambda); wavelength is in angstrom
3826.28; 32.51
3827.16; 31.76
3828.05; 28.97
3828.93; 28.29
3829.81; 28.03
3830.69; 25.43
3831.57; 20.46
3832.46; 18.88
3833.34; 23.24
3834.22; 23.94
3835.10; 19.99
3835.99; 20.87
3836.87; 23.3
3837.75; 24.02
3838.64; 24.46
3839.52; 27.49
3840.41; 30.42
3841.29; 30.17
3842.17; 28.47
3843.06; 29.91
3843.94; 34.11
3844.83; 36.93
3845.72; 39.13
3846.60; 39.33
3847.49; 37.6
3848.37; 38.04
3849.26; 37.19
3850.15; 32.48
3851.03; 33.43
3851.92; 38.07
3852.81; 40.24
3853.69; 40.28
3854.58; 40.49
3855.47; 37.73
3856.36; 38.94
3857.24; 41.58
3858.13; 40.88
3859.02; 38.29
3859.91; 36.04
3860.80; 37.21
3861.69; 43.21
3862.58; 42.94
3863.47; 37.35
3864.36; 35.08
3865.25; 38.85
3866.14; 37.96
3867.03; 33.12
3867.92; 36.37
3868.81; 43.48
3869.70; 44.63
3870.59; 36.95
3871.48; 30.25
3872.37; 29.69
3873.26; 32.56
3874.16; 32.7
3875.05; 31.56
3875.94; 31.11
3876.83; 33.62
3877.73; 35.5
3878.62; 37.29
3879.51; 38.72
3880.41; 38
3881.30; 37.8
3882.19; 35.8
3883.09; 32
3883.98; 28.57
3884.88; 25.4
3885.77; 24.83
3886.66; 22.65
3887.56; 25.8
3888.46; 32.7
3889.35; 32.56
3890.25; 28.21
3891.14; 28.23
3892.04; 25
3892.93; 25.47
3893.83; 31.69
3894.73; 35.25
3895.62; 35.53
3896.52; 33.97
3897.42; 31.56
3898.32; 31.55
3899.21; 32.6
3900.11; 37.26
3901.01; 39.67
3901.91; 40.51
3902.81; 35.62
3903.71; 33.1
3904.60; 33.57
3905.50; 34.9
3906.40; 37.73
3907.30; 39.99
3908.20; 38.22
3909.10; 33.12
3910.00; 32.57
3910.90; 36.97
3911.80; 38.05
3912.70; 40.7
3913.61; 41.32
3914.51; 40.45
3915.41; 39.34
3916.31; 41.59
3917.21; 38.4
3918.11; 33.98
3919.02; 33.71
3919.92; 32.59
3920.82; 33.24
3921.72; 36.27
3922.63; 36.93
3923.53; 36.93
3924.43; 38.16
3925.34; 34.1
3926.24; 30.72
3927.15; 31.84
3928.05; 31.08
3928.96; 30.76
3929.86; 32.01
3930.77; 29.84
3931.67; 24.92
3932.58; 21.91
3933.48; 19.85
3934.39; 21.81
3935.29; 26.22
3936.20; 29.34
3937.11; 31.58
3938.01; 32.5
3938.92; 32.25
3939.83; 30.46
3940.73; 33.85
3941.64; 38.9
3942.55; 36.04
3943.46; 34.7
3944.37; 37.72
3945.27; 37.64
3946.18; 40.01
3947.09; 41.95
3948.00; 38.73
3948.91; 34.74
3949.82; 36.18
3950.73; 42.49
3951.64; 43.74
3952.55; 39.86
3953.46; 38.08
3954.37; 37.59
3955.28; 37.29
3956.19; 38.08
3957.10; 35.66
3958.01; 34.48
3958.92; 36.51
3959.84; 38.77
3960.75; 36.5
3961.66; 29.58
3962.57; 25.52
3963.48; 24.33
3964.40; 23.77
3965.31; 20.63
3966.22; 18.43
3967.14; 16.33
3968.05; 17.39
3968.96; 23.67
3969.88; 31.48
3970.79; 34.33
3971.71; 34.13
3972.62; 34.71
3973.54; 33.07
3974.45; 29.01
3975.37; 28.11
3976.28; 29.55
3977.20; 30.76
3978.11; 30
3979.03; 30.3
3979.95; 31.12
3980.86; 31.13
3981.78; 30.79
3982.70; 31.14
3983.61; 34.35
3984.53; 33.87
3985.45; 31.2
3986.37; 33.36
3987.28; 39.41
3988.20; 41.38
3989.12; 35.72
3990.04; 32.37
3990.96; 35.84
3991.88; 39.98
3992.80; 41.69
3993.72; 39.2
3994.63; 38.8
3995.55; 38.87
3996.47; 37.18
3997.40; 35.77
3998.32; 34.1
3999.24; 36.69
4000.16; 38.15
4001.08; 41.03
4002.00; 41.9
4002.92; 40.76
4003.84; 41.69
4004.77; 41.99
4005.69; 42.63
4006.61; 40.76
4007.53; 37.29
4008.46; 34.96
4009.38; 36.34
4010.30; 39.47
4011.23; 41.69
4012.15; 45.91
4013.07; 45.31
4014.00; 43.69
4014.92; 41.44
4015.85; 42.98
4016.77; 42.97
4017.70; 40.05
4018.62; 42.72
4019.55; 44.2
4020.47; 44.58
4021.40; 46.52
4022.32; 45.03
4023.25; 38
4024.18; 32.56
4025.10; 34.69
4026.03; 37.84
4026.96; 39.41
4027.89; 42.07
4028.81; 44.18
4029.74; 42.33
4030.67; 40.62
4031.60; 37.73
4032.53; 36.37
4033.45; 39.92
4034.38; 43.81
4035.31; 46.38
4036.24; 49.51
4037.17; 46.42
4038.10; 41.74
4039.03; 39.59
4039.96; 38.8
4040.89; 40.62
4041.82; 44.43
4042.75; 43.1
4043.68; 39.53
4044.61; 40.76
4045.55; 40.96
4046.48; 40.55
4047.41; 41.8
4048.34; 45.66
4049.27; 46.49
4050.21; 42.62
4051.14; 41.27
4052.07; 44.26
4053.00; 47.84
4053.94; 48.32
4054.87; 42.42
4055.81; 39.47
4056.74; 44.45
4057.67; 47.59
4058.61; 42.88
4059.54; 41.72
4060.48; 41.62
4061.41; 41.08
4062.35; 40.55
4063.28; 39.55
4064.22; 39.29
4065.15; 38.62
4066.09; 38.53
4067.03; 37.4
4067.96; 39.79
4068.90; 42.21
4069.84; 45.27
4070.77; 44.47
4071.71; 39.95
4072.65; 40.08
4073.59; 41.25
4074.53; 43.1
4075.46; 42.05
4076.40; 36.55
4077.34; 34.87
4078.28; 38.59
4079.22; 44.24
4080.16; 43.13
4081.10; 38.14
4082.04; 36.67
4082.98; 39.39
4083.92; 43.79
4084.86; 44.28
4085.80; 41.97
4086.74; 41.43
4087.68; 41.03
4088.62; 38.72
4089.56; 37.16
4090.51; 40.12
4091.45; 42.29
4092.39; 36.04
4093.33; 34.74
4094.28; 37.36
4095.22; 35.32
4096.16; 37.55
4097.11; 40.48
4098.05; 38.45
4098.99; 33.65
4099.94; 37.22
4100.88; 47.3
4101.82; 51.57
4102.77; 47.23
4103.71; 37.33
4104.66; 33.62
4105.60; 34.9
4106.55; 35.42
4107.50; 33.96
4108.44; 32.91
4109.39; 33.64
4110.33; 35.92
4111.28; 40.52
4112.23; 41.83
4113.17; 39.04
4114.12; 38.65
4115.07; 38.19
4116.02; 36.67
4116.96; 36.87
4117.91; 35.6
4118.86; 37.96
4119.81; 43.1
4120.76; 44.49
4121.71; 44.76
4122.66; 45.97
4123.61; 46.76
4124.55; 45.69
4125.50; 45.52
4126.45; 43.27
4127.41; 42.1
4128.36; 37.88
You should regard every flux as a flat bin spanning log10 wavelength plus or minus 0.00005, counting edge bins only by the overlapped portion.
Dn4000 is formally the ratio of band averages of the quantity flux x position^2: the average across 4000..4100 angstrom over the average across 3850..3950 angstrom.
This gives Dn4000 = 1.28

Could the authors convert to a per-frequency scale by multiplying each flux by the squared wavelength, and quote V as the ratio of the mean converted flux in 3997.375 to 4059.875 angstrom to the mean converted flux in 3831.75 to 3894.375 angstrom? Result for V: 1.37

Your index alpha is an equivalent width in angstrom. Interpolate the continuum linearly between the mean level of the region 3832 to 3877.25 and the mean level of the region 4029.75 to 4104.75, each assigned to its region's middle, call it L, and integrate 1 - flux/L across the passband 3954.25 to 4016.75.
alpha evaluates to 6.0 angstrom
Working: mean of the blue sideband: 34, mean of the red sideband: 41.2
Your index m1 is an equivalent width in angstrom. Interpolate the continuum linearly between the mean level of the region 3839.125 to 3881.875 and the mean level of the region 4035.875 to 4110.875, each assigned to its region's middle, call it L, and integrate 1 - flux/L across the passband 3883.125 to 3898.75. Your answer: 3.18 angstrom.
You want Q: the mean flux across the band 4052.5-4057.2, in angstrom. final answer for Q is 44.5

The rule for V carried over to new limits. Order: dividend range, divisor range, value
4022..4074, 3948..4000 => 1.30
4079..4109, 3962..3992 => 1.38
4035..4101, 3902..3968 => 1.30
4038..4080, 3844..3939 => 1.32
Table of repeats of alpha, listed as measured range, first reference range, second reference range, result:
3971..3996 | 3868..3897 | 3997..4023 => 3.34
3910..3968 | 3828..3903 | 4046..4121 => 3.17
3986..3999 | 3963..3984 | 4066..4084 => -2.97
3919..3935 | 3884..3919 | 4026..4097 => 1.93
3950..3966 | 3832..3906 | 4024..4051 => 1.52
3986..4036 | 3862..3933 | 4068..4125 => -3.54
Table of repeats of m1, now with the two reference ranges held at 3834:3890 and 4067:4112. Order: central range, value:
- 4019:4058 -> -4.07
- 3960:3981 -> 4.88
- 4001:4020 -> -1.95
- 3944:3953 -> -0.81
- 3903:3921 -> -0.78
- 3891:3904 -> 0.60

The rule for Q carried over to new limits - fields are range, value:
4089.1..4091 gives 38.6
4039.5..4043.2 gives 41.8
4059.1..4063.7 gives 40.9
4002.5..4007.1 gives 41.6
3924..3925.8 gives 36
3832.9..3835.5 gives 22.5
